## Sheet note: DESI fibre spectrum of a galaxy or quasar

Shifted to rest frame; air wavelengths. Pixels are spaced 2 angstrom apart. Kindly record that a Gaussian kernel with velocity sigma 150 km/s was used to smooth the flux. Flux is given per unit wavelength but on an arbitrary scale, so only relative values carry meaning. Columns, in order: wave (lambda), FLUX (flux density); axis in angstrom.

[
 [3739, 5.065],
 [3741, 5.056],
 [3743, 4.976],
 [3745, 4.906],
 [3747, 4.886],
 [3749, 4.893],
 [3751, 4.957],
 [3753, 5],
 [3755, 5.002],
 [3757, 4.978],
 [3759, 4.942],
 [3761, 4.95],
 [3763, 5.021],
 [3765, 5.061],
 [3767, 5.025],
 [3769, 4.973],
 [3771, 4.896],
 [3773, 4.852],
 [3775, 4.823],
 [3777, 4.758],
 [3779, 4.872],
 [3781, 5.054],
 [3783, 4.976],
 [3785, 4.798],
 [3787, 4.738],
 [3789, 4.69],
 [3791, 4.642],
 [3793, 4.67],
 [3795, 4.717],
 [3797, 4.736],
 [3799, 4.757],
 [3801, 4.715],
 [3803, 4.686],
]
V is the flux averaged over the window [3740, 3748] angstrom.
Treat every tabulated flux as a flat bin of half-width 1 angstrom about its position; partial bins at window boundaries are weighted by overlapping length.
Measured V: 4.96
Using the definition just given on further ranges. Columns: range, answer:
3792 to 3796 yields 4.69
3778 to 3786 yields 4.93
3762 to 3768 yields 5.04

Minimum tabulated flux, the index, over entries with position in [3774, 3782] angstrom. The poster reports 4.758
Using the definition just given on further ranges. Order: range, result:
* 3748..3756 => 4.893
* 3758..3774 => 4.852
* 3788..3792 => 4.642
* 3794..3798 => 4.717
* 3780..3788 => 4.738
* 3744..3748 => 4.886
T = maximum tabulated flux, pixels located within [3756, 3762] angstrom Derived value 4.978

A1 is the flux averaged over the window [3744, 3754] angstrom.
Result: 4.93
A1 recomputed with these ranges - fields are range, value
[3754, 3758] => 4.99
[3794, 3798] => 4.73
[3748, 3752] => 4.92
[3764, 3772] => 4.99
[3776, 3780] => 4.81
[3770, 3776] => 4.86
